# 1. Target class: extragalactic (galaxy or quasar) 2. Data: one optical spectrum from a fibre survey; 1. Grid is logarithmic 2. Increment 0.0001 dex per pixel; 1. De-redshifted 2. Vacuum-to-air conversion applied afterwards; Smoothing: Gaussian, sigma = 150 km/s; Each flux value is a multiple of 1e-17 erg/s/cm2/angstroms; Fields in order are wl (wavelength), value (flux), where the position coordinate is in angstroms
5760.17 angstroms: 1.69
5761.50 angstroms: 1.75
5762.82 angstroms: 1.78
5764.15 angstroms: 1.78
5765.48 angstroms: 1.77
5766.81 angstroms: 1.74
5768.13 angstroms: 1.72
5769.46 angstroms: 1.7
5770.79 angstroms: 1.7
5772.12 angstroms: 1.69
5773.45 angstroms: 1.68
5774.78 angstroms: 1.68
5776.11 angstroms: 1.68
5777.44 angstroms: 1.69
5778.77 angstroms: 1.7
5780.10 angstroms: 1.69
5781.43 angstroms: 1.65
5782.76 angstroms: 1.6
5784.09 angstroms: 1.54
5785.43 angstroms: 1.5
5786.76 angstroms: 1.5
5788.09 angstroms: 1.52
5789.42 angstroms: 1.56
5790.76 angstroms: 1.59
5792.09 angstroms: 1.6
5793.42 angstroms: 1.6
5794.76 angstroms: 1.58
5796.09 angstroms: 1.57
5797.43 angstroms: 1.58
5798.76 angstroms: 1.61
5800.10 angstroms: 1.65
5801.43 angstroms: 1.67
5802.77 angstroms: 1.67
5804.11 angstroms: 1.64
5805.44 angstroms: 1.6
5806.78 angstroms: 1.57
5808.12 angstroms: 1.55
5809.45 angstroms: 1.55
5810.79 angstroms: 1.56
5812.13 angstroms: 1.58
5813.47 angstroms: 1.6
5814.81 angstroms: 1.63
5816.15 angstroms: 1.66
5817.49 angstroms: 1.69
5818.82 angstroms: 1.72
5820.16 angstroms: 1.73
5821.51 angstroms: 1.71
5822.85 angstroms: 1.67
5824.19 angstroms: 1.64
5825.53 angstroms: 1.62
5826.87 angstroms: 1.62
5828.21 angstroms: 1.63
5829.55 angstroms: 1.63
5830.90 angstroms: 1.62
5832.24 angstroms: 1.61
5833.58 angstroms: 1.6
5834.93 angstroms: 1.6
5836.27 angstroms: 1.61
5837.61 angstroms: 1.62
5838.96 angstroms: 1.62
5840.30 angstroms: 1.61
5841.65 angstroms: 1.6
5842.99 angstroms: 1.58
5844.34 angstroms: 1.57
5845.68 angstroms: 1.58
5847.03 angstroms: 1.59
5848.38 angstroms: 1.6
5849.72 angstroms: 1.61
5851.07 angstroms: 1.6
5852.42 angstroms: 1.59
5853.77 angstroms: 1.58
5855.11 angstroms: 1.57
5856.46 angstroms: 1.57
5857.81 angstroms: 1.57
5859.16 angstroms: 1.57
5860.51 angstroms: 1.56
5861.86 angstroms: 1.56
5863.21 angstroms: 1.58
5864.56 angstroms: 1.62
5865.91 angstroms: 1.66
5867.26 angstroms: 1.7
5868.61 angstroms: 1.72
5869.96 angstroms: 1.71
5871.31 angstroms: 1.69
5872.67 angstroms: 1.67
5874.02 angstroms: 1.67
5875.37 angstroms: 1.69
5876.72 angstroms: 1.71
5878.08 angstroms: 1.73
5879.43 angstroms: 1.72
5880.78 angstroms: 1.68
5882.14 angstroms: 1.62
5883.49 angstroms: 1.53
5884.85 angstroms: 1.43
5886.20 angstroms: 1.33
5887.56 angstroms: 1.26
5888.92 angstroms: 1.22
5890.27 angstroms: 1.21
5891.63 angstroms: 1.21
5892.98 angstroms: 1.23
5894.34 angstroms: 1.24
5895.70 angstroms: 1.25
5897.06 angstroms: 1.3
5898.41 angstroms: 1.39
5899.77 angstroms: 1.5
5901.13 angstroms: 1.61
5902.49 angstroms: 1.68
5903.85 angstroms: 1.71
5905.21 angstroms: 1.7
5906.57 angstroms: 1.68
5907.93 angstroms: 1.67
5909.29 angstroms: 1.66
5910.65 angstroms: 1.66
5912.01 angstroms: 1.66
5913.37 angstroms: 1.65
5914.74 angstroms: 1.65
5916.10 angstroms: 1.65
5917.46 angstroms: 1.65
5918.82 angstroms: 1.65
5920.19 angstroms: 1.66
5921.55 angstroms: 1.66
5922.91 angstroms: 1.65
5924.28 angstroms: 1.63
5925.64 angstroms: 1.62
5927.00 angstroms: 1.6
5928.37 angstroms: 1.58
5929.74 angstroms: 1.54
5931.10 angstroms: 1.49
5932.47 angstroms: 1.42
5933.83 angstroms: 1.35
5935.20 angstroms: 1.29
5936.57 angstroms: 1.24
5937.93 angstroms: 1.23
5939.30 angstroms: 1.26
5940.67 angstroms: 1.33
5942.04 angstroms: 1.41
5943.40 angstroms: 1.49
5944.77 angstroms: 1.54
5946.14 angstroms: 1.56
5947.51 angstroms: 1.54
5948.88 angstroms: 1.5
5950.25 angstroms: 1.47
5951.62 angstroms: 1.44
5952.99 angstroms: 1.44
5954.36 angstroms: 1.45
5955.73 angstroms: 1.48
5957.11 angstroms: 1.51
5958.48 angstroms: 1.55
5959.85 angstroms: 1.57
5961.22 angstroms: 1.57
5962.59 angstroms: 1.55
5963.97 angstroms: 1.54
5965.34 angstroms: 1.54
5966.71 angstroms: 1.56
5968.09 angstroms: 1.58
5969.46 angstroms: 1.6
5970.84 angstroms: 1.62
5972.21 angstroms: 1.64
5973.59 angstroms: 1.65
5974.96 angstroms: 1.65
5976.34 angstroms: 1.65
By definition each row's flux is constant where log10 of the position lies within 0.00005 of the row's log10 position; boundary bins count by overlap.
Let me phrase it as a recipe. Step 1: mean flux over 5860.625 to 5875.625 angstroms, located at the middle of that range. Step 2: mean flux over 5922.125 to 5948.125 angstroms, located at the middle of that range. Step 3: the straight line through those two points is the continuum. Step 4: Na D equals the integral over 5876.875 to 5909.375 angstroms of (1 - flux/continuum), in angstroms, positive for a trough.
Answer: 2.1 angstroms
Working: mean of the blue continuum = 1.66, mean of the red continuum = 1.46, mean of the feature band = 1.48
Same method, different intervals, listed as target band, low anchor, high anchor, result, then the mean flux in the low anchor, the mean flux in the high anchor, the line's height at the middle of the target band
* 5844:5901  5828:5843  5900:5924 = 3.5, 1.61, 1.66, 1.63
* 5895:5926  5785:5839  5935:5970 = -1.9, 1.61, 1.47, 1.51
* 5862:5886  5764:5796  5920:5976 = -1.2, 1.64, 1.51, 1.57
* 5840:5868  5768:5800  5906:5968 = -0.3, 1.62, 1.53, 1.58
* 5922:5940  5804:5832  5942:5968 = 0.9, 1.63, 1.52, 1.54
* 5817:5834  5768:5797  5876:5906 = -1.0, 1.62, 1.47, 1.56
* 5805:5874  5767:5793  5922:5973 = -1.4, 1.63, 1.5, 1.59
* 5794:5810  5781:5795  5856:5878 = -0.2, 1.57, 1.64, 1.58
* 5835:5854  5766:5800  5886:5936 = -0.3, 1.63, 1.51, 1.57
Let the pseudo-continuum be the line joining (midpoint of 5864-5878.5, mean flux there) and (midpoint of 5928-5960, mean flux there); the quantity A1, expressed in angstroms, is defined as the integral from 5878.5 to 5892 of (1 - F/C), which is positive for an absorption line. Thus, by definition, 1.7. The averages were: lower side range 1.69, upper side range 1.44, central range 1.43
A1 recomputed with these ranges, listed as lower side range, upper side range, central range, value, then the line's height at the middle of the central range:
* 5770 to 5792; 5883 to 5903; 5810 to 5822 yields -0.9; 1.54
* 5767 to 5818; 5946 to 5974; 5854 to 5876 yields -0.6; 1.59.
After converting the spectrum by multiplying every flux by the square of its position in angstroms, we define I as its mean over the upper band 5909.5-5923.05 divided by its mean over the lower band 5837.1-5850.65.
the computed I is 1.06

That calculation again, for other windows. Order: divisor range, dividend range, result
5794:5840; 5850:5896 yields 0.97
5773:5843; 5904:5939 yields 1.01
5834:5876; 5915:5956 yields 0.95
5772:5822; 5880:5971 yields 0.97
